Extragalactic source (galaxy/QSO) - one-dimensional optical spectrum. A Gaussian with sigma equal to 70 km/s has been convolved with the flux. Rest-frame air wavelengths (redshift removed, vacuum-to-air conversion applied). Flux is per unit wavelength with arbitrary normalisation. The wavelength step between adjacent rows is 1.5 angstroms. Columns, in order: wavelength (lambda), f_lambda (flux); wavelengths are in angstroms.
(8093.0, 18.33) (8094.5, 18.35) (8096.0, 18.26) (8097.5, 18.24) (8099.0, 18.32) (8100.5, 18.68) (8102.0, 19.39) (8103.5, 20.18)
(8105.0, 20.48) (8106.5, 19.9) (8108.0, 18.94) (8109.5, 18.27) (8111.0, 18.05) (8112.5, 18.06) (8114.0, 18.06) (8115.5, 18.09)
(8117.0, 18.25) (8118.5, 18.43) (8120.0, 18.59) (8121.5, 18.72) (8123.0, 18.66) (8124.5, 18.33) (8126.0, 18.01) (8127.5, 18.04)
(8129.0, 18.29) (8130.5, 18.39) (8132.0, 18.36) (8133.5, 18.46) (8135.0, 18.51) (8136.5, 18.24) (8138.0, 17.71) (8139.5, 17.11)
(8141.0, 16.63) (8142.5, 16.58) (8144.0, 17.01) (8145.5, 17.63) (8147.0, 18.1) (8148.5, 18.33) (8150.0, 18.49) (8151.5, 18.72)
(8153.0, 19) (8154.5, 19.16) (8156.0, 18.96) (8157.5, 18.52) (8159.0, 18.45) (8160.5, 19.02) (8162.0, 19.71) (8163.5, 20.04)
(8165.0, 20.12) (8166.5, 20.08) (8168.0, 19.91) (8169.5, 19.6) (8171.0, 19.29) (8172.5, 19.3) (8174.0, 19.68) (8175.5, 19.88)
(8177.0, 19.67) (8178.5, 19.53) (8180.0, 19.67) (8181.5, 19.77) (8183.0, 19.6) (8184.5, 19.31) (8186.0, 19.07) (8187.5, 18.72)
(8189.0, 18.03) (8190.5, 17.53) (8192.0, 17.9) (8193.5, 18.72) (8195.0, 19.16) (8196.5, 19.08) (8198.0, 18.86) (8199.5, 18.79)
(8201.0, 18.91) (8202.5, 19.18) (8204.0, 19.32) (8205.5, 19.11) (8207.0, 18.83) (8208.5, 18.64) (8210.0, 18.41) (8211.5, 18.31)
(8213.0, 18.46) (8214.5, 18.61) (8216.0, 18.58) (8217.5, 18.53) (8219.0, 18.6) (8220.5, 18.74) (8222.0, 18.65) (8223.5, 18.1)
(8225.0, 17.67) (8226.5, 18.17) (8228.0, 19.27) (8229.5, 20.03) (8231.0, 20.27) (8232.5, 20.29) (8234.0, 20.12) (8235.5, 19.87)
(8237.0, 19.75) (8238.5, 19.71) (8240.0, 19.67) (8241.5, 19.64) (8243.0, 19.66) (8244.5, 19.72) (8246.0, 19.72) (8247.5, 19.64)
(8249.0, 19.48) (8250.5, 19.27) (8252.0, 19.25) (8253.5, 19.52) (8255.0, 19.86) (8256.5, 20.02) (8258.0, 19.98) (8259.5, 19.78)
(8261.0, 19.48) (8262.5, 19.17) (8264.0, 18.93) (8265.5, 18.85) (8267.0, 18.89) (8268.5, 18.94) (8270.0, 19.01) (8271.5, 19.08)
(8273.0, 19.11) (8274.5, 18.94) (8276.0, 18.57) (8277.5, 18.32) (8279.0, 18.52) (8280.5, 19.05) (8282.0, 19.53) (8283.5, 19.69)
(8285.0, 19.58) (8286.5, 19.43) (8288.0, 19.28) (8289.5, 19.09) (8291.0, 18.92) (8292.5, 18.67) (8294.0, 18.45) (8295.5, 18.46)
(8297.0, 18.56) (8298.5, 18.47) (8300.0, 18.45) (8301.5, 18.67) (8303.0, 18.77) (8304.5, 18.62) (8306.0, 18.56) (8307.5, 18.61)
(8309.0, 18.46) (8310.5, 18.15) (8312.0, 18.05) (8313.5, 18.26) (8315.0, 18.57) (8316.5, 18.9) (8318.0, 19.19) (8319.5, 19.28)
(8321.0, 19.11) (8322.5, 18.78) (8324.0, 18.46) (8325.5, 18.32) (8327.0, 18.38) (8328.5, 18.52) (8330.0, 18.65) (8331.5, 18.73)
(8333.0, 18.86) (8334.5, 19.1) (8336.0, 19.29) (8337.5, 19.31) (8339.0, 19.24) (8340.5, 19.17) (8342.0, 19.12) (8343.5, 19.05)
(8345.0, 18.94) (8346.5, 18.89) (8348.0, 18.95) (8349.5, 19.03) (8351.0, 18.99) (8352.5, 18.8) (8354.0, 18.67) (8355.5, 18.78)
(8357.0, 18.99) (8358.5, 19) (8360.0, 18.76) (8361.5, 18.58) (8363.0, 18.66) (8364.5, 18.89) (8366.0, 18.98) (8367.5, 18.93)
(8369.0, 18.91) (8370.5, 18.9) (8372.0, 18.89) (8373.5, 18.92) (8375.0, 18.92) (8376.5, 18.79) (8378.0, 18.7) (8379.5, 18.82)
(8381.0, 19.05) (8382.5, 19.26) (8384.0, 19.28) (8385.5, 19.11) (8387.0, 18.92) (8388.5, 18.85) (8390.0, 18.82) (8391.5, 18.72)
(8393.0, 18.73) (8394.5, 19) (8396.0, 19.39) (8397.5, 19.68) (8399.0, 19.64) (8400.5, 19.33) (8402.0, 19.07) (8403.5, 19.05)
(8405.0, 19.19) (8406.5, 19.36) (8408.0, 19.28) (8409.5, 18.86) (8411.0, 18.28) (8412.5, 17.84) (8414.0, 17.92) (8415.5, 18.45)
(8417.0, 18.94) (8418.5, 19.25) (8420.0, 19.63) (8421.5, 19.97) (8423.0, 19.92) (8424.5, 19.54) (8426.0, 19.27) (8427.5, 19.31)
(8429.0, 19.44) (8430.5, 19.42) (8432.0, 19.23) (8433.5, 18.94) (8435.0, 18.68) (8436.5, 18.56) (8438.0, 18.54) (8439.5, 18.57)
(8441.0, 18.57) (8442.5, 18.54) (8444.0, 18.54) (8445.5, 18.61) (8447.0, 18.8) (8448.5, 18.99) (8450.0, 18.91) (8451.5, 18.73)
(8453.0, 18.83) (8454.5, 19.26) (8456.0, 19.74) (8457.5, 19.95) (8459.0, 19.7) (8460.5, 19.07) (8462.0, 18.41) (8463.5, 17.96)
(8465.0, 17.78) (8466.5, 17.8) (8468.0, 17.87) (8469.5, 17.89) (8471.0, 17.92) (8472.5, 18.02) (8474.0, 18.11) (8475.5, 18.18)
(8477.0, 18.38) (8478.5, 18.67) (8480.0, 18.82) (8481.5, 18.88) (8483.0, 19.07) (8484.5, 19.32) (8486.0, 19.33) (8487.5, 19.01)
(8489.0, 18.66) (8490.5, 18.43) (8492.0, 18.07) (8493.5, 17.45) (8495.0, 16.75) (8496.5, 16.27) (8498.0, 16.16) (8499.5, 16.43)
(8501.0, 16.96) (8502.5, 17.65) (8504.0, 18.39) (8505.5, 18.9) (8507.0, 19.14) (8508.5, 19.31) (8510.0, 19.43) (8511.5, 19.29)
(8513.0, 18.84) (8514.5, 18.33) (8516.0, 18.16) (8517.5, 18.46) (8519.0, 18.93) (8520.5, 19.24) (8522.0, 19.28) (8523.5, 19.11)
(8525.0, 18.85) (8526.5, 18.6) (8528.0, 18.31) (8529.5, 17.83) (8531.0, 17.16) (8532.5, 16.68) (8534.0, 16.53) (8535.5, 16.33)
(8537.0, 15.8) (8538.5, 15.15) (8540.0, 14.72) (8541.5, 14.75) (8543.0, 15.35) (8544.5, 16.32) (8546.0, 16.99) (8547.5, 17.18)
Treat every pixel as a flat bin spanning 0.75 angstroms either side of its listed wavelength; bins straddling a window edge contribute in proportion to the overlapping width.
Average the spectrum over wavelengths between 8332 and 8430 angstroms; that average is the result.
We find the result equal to 19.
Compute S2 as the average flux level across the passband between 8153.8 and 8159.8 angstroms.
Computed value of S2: 18.8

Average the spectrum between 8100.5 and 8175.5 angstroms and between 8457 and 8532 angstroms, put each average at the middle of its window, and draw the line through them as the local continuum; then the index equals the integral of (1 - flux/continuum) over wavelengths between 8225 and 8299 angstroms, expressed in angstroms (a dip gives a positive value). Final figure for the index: -2.90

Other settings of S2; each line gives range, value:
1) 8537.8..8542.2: 14.9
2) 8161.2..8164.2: 19.9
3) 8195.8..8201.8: 18.9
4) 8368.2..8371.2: 18.9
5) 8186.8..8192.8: 18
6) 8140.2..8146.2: 17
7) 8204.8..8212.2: 18.7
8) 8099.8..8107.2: 19.7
